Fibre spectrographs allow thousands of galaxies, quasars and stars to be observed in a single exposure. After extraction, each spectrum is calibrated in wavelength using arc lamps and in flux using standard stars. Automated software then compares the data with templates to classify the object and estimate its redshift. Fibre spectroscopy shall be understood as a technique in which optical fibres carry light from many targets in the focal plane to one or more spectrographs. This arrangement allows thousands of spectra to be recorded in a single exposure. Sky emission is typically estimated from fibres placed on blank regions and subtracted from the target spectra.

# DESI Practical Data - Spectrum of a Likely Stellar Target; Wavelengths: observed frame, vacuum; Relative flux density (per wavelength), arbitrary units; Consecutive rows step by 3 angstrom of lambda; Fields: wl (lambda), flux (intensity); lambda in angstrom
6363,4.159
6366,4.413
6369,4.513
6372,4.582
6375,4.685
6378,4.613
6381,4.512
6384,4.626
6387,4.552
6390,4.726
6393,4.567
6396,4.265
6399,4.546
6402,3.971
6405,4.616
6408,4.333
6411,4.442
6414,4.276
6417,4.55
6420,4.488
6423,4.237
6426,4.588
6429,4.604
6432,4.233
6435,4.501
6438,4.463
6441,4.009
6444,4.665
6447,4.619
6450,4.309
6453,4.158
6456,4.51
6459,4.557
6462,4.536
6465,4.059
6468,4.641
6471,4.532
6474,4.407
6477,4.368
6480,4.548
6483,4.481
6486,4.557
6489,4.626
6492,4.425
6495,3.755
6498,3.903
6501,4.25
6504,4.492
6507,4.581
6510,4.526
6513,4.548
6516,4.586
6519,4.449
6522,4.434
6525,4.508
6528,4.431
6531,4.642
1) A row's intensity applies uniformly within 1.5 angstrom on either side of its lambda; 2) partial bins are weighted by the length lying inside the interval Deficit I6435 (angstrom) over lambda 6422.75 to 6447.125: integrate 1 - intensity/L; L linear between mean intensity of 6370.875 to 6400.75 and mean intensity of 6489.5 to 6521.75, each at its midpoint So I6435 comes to 0.2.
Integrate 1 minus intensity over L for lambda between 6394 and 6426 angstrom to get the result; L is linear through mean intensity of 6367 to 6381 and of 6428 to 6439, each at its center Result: 0.8 angstrom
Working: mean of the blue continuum 4.58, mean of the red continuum 4.44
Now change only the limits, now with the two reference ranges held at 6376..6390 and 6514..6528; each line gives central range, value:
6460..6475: 0.3 angstrom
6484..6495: 0.2 angstrom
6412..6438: 0.7 angstrom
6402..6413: 0.5 angstrom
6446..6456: 0.4 angstrom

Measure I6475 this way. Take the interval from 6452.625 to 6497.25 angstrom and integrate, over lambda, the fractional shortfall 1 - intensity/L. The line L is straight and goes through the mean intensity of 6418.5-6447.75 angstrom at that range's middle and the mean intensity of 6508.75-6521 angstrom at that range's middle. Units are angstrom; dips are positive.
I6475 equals 0.72 angstrom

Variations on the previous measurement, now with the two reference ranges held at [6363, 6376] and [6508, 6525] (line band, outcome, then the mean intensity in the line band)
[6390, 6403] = 0.3 angstrom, 4.4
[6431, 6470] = 0.8 angstrom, 4.41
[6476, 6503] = 1.1 angstrom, 4.33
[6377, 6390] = -0.3 angstrom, 4.59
